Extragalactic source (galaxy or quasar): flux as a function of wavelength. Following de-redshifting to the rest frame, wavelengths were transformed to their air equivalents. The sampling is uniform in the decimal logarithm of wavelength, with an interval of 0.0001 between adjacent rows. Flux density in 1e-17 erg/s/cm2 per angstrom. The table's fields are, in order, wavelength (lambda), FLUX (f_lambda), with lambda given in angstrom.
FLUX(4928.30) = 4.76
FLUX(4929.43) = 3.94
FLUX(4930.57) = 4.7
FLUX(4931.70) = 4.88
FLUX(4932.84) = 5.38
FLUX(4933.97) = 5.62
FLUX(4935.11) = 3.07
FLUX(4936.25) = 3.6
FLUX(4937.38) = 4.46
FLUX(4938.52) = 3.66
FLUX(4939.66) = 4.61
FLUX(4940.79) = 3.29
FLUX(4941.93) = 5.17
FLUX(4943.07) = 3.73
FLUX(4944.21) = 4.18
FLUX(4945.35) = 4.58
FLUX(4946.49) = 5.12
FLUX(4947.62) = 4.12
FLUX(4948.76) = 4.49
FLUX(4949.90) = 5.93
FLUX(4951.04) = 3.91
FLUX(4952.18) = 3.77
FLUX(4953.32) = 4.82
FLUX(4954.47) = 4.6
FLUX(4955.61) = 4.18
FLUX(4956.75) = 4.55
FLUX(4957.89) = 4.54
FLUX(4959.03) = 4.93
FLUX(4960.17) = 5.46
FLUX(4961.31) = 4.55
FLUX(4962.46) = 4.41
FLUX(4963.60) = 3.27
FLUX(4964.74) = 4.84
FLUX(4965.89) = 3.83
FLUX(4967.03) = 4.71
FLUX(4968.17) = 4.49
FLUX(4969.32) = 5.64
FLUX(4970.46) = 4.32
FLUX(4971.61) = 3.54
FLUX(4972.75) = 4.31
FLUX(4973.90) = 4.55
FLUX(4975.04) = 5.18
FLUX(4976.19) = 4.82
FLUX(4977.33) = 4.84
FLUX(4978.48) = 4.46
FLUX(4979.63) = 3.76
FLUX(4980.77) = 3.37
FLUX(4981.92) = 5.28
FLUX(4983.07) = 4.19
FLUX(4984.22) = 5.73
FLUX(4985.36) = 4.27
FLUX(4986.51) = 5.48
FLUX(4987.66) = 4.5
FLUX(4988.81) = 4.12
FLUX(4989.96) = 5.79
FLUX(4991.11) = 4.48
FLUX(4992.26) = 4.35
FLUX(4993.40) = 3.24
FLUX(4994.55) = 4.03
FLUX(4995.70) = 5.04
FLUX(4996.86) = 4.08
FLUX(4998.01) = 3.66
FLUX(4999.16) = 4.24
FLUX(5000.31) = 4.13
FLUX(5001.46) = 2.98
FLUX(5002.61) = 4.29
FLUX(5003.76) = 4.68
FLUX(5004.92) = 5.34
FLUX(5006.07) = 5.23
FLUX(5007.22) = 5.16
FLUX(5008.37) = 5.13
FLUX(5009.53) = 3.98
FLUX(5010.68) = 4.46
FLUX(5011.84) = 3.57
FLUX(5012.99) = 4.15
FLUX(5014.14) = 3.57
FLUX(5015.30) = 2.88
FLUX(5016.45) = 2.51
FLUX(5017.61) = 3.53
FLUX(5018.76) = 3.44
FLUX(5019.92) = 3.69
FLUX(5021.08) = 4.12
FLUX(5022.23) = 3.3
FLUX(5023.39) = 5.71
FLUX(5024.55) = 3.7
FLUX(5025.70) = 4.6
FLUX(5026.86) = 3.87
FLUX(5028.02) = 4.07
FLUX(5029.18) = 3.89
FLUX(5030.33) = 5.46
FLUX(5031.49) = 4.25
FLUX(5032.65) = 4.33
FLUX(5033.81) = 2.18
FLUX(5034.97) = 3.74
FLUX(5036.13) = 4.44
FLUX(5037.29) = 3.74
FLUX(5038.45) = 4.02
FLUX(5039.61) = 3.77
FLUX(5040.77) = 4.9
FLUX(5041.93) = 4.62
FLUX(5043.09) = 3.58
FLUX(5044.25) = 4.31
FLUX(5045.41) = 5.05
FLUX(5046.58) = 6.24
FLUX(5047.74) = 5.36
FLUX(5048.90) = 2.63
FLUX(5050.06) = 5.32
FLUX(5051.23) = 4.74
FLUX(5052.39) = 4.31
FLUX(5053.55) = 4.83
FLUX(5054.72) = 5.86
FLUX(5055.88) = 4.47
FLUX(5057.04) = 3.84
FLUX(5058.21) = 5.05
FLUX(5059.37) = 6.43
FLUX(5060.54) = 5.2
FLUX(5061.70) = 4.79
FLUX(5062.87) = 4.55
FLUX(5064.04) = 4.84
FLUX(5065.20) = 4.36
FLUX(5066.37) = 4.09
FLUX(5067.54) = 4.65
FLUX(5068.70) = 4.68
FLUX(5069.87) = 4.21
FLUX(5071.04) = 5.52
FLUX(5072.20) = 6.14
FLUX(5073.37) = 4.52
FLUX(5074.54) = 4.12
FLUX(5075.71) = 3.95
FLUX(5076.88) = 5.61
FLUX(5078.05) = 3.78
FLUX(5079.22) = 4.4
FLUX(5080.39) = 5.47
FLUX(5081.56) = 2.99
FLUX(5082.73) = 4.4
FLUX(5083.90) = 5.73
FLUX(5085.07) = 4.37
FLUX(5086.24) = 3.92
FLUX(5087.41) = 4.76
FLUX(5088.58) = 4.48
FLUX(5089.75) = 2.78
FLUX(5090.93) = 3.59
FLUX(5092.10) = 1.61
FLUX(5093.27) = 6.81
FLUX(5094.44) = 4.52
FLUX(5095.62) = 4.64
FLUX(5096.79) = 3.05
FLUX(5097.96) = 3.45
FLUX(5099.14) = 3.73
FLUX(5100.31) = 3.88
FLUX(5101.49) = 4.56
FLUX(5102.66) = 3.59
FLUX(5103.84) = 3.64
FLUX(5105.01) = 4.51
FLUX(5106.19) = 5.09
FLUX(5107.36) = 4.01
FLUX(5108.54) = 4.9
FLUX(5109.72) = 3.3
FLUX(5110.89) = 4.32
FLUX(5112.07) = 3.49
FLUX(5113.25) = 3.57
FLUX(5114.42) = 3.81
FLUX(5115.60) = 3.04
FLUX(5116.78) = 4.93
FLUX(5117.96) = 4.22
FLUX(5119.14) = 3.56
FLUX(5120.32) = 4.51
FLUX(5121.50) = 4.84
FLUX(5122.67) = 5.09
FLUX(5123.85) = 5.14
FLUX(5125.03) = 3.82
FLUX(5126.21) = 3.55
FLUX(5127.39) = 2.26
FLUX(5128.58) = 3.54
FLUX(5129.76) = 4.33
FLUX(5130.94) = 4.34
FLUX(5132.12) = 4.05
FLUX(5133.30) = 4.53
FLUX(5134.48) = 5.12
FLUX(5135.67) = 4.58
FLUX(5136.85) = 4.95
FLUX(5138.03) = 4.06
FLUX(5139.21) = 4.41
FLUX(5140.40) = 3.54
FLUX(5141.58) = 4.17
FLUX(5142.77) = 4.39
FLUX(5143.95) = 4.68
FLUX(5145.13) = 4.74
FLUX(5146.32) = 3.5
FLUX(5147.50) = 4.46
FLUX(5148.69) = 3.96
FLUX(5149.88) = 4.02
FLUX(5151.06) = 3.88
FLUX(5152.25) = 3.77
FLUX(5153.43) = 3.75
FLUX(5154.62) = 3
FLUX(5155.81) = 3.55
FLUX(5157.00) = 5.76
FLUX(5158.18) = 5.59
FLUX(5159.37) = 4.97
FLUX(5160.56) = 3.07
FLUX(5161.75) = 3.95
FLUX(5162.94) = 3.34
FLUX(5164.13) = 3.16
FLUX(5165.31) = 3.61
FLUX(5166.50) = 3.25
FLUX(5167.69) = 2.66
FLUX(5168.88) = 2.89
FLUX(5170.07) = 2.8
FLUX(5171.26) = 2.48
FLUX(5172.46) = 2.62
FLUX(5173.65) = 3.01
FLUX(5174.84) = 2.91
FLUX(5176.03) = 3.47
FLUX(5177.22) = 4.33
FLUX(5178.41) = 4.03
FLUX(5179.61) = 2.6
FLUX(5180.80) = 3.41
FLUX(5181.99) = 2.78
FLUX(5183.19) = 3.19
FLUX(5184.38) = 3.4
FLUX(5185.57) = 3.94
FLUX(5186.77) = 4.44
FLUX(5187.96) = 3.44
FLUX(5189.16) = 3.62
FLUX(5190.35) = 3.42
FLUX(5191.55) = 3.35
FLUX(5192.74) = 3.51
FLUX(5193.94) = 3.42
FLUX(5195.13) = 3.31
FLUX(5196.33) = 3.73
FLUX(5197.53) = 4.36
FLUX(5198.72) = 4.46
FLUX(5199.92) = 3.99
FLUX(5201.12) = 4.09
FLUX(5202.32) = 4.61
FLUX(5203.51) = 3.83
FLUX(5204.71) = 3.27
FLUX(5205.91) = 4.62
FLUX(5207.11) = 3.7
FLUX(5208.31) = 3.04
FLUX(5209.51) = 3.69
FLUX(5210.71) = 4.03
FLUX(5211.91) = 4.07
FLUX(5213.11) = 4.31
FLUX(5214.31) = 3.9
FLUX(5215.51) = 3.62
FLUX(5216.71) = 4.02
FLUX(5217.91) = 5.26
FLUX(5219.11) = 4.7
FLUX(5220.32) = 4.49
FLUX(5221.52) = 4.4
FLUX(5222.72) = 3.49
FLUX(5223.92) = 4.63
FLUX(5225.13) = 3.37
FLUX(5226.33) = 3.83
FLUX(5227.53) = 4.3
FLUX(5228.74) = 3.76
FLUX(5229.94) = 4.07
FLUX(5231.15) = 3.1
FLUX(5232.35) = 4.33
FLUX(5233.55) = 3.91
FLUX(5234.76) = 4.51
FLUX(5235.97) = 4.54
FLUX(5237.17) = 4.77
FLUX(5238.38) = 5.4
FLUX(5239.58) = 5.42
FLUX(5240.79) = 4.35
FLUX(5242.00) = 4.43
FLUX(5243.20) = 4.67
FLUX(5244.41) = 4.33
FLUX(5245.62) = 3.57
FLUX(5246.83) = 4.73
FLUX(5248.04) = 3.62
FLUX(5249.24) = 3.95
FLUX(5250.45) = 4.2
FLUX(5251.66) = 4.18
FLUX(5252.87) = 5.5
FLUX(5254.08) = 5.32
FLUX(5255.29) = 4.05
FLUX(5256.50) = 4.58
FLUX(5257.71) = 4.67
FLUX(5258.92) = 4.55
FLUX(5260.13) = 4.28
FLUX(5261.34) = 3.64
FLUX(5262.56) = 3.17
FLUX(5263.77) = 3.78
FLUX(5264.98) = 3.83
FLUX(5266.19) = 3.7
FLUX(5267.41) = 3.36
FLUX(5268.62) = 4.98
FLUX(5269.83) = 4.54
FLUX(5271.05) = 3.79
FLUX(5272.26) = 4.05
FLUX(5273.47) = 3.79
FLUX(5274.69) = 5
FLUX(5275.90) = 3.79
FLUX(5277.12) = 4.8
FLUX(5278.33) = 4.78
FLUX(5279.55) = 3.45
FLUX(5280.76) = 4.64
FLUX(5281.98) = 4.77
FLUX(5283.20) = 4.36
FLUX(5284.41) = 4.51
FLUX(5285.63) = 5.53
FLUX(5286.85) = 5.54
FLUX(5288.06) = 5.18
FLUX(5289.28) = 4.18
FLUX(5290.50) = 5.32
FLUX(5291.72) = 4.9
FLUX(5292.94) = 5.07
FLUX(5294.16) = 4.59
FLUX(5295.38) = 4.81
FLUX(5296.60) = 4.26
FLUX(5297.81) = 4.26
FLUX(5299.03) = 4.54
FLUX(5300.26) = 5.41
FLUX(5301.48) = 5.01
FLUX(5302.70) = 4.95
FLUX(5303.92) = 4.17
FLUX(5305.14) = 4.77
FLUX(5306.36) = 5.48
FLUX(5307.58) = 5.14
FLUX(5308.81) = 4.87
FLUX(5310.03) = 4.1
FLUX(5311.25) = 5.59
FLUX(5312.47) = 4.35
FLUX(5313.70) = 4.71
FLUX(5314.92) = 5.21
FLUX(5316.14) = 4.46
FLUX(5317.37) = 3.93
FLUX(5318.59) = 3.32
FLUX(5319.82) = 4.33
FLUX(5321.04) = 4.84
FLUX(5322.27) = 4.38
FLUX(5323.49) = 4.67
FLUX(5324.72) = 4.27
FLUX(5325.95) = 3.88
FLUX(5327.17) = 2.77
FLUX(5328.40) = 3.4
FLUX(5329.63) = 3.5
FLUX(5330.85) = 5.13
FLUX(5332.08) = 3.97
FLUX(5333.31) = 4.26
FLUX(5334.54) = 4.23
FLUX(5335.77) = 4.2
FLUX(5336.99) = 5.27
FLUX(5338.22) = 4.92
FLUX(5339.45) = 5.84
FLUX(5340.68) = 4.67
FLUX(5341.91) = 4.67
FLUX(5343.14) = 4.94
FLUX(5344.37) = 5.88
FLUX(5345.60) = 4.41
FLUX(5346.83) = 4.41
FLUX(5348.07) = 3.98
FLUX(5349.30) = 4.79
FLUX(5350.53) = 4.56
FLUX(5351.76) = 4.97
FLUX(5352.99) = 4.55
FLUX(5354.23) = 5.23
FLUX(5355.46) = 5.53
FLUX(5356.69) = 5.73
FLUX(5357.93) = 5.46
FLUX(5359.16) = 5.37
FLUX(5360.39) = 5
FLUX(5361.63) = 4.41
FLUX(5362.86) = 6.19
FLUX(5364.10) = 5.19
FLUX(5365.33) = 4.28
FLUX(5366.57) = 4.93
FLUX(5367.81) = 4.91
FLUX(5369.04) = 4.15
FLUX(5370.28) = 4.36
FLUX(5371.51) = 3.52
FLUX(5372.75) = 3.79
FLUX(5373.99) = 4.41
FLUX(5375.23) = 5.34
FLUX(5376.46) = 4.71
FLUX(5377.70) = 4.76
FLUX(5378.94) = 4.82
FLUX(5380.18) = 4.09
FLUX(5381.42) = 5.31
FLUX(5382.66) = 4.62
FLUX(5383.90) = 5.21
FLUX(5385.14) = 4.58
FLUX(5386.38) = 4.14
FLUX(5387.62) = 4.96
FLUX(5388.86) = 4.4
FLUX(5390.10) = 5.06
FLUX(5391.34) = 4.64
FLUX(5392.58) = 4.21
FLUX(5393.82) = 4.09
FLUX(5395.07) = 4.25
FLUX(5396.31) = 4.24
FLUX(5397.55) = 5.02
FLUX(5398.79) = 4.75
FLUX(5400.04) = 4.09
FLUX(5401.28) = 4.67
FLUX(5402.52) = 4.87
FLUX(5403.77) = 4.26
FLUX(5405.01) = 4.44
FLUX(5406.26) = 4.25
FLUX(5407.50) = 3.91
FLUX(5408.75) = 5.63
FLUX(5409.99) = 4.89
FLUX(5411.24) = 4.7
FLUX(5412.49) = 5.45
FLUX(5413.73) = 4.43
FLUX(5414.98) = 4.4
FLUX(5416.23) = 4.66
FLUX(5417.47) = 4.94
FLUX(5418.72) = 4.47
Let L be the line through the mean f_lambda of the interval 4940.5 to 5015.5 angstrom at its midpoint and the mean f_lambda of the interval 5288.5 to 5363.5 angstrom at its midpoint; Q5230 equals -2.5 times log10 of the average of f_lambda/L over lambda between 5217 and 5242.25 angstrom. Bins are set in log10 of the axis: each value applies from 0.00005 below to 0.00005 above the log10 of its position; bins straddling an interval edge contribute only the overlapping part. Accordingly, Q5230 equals 0.07 mag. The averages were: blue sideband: 4.44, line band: 4.33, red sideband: 4.69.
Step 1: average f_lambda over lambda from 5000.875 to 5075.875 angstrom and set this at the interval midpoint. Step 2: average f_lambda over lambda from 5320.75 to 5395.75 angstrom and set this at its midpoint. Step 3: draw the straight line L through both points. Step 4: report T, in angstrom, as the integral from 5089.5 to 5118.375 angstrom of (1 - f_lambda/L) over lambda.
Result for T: 3.0 angstrom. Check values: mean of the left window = 4.39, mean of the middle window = 3.97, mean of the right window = 4.64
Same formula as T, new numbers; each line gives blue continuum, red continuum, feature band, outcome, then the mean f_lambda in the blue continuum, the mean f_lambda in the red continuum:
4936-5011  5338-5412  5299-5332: 1.5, 4.47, 4.73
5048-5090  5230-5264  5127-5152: 1.9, 4.63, 4.34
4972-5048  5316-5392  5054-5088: -2.8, 4.29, 4.62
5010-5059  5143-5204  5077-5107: -1.3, 4.2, 3.69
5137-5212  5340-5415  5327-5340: 0.4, 3.74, 4.72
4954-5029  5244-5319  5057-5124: 0.3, 4.33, 4.49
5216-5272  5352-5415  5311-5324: 0.0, 4.26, 4.71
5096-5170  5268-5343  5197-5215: 1.1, 4.02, 4.56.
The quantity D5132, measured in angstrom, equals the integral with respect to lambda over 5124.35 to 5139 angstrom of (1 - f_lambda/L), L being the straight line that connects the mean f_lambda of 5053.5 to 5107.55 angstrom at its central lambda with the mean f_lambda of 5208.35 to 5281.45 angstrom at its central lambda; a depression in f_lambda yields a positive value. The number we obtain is 0.9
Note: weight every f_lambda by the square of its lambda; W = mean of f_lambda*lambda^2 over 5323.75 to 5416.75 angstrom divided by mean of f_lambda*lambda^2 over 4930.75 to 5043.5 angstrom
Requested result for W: 1.2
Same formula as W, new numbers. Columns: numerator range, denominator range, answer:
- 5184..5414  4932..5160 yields 1.13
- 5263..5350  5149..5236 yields 1.25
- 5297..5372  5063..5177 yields 1.24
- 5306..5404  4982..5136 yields 1.20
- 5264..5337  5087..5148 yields 1.16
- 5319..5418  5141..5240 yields 1.28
